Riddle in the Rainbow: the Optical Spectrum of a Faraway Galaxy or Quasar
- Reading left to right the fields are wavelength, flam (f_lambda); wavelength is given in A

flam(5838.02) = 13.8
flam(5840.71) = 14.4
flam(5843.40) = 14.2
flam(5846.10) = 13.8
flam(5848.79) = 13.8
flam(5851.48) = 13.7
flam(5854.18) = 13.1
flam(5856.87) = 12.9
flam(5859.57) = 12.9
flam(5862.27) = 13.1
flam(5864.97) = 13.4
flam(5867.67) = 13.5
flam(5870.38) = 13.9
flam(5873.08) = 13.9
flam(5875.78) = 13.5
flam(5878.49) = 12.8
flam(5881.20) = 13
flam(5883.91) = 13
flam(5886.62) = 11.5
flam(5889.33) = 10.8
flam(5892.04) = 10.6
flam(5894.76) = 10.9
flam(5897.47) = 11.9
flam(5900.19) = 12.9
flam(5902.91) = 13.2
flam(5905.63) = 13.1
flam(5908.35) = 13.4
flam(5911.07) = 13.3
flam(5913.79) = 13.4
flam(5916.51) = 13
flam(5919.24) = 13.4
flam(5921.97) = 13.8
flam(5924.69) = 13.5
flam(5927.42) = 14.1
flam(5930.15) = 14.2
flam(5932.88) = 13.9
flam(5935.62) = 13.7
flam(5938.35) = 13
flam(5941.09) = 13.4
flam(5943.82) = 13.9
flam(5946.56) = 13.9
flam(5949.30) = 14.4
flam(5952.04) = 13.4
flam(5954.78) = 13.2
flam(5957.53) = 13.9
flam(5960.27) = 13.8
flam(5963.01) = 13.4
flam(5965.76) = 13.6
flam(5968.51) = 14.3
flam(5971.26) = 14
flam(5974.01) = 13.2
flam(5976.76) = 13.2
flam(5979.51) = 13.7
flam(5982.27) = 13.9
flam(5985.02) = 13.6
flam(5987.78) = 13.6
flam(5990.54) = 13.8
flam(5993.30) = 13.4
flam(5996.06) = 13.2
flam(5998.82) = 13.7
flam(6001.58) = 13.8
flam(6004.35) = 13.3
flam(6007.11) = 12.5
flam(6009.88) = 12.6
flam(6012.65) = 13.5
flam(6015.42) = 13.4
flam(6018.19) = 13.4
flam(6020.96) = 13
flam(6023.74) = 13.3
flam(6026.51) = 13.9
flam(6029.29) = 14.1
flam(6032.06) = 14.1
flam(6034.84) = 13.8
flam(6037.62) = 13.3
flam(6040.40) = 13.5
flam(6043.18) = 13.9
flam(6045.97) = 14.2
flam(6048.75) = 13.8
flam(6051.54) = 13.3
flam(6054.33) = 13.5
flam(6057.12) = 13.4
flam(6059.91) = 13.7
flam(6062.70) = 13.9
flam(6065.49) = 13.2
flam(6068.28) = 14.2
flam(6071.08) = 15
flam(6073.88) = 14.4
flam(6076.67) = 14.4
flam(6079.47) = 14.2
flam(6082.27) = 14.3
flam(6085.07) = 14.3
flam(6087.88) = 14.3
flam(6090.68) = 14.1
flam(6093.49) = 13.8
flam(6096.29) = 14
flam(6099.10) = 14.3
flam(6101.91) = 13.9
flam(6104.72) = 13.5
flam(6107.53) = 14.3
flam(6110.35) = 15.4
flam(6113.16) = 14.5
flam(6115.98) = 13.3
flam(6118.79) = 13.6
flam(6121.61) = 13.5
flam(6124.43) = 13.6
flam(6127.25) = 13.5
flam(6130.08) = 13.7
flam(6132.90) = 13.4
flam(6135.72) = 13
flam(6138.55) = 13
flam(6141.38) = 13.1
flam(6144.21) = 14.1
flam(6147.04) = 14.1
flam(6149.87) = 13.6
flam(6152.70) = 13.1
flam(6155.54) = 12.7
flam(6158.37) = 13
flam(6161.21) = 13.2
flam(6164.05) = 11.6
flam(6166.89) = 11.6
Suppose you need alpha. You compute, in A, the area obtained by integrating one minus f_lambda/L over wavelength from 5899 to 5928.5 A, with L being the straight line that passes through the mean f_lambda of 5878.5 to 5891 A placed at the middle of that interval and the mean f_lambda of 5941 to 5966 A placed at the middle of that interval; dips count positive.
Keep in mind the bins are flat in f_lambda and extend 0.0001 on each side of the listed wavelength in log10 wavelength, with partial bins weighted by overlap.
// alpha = -1.3 A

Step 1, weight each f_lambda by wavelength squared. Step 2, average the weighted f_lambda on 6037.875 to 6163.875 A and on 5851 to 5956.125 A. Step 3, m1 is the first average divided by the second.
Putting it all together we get 1.1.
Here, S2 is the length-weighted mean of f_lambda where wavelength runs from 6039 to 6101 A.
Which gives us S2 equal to 14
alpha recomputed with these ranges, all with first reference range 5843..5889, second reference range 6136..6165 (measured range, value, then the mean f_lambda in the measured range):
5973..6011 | -0.6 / 13.4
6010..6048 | -1.2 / 13.6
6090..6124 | -2.1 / 14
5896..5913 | 0.3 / 13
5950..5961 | -0.3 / 13.6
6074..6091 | -1.4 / 14.3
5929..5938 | -0.4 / 13.8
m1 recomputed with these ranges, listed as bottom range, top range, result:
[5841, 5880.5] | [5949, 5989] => 1.05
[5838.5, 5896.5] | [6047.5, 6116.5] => 1.16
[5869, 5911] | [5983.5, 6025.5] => 1.10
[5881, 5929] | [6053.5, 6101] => 1.17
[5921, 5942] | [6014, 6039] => 1.02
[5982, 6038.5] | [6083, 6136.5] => 1.07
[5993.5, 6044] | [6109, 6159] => 1.05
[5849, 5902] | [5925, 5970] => 1.11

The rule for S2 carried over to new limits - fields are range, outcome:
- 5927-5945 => 13.7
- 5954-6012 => 13.5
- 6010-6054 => 13.6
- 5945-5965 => 13.7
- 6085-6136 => 13.9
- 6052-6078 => 13.9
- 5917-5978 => 13.7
